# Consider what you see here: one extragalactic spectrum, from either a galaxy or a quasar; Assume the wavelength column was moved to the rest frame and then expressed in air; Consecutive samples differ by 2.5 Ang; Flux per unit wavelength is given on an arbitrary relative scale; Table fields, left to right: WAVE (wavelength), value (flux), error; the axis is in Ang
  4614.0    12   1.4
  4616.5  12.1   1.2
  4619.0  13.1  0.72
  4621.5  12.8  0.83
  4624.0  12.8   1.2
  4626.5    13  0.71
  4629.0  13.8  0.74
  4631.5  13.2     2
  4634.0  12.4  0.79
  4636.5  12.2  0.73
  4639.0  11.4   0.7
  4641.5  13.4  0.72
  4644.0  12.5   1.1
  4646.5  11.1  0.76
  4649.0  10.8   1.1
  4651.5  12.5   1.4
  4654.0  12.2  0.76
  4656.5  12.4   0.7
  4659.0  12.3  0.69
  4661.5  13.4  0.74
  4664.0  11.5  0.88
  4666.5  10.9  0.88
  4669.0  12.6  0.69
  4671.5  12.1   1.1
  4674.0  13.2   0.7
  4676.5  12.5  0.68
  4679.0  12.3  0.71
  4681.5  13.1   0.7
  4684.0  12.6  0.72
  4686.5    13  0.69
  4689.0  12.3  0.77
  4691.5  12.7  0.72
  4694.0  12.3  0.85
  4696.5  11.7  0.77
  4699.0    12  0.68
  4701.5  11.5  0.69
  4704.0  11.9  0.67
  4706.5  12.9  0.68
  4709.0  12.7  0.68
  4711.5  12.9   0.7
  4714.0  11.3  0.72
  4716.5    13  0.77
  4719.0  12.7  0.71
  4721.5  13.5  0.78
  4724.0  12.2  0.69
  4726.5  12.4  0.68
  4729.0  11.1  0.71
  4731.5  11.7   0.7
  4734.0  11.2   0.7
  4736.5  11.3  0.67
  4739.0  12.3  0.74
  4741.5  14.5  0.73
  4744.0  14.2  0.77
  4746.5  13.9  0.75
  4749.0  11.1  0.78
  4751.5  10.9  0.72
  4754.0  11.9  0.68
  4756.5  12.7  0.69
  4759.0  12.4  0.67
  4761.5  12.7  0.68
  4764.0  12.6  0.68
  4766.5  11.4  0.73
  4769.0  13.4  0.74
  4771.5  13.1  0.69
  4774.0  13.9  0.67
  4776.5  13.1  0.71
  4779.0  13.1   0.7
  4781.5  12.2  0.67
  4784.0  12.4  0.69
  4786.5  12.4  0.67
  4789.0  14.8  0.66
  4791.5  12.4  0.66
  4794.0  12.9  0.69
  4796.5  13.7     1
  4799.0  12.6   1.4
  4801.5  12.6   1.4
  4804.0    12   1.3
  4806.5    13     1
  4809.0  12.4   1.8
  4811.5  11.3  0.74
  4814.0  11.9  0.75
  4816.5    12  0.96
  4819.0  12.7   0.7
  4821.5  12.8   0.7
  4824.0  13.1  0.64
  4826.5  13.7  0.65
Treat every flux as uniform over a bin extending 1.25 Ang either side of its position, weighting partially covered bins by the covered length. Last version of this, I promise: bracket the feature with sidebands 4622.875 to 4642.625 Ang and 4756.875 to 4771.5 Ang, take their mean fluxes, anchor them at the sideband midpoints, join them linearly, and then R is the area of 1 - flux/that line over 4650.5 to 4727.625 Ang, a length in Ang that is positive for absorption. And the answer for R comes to 1.7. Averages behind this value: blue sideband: 12.8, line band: 12.4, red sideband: 12.6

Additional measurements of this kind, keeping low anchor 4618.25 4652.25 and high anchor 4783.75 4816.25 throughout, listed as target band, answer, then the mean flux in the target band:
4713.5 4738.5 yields 1.0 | 12.1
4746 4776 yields 0.3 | 12.5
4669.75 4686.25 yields -0.2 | 12.7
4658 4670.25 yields 0.4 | 12.1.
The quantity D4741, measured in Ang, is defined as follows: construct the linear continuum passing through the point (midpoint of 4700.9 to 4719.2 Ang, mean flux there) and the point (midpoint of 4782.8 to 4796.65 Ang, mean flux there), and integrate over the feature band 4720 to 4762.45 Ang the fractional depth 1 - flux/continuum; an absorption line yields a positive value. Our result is 1.0 Ang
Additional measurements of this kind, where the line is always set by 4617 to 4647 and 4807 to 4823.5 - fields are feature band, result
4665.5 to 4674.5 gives 0.3 Ang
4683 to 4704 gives 0.5 Ang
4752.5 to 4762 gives 0.0 Ang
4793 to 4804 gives -0.5 Ang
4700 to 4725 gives 0.1 Ang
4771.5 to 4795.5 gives -1.4 Ang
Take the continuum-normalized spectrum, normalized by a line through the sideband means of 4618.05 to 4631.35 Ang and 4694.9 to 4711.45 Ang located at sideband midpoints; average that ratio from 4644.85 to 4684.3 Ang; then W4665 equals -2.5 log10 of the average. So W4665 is 0.04 mag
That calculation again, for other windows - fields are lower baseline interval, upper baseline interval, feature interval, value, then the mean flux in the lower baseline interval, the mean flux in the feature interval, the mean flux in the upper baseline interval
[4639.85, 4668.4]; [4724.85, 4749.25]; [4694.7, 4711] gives 0.01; 12.1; 12.2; 12.4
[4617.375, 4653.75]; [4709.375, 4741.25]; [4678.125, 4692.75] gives -0.03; 12.5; 12.7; 12.2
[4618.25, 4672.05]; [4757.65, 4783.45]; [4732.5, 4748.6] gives -0.01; 12.4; 12.8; 12.8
